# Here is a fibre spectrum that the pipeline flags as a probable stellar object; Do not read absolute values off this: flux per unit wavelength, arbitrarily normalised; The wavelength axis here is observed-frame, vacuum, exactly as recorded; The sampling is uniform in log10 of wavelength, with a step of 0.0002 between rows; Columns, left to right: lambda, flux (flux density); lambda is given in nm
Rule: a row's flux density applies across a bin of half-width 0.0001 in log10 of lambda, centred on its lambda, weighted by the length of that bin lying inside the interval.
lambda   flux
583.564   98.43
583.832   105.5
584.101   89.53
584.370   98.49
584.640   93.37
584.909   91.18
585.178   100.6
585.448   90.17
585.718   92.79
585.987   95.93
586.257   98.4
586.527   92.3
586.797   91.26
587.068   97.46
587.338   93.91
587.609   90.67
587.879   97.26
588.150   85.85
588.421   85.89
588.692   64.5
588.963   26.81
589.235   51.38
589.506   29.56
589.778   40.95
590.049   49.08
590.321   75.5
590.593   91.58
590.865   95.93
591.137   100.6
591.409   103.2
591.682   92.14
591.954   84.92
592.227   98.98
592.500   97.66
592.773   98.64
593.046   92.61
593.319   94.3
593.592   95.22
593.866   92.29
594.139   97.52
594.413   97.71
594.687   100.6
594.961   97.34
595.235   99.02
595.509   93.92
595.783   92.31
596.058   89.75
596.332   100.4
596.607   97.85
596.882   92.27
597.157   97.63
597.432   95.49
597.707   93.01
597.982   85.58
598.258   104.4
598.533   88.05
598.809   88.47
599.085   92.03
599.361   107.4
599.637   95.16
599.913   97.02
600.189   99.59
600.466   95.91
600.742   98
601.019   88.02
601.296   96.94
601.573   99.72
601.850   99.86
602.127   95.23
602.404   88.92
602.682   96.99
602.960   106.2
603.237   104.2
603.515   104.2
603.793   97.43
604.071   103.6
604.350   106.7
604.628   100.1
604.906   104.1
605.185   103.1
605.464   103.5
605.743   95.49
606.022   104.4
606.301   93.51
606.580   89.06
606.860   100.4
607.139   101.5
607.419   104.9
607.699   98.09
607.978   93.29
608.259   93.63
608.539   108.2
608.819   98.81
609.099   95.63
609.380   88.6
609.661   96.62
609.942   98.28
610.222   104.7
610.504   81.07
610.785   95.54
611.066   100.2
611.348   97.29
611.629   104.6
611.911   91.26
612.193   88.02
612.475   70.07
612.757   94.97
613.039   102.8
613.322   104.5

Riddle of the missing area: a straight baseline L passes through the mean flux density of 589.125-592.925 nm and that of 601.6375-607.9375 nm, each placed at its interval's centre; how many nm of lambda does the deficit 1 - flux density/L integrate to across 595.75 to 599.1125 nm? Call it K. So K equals -0.177 nm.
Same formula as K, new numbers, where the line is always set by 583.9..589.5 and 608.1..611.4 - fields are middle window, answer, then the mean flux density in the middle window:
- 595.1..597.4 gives -0.14 nm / 95.4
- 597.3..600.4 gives -0.13 nm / 95.1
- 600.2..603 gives -0.12 nm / 96.4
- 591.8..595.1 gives -0.26 nm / 95.6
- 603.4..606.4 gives -0.24 nm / 102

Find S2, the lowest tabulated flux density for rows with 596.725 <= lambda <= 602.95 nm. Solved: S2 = 85.58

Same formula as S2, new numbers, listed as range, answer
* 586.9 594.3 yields 26.81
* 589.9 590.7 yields 49.08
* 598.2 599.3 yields 88.05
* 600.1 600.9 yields 95.91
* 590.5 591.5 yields 91.58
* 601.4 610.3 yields 88.6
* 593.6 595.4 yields 92.29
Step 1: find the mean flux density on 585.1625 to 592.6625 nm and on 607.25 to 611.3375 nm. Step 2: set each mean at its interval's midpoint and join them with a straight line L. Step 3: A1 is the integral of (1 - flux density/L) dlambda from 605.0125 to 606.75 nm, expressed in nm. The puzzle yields -0.07 nm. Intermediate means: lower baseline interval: 82.4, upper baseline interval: 97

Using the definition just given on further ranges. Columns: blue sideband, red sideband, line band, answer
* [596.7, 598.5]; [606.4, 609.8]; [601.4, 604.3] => -0.12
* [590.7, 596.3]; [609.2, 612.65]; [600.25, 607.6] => -0.40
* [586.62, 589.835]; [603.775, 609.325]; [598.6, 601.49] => -0.19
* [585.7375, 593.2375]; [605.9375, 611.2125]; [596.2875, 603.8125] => -0.50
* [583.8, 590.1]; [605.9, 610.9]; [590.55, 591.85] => -0.19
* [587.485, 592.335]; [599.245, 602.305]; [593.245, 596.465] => -0.39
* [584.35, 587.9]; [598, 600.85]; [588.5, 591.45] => 0.91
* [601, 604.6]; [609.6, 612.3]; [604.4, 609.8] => -0.06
